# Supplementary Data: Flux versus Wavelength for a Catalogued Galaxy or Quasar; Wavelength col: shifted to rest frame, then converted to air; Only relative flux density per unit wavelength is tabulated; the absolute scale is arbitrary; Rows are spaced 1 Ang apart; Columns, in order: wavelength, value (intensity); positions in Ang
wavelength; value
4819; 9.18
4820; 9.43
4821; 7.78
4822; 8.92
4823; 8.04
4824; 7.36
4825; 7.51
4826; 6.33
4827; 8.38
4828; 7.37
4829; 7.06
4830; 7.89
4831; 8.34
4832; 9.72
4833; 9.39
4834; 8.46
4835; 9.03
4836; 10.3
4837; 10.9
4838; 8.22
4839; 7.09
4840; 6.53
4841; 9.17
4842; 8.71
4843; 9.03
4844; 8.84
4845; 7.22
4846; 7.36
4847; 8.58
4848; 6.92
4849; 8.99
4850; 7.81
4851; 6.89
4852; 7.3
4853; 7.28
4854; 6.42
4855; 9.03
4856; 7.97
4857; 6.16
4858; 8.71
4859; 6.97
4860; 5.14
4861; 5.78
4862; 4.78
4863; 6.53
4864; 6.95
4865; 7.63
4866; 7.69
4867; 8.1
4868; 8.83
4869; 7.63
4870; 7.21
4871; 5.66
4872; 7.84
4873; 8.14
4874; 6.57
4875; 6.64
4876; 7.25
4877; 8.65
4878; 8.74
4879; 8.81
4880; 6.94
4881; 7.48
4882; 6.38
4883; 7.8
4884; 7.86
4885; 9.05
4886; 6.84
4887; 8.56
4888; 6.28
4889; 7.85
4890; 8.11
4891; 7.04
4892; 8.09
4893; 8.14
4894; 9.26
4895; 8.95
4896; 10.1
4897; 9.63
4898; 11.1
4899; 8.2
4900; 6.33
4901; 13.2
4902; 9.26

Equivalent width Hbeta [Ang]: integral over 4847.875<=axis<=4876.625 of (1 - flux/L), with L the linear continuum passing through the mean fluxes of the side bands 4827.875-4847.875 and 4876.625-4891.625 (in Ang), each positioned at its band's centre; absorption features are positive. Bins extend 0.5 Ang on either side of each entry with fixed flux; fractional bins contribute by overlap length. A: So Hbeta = 3.1 Ang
